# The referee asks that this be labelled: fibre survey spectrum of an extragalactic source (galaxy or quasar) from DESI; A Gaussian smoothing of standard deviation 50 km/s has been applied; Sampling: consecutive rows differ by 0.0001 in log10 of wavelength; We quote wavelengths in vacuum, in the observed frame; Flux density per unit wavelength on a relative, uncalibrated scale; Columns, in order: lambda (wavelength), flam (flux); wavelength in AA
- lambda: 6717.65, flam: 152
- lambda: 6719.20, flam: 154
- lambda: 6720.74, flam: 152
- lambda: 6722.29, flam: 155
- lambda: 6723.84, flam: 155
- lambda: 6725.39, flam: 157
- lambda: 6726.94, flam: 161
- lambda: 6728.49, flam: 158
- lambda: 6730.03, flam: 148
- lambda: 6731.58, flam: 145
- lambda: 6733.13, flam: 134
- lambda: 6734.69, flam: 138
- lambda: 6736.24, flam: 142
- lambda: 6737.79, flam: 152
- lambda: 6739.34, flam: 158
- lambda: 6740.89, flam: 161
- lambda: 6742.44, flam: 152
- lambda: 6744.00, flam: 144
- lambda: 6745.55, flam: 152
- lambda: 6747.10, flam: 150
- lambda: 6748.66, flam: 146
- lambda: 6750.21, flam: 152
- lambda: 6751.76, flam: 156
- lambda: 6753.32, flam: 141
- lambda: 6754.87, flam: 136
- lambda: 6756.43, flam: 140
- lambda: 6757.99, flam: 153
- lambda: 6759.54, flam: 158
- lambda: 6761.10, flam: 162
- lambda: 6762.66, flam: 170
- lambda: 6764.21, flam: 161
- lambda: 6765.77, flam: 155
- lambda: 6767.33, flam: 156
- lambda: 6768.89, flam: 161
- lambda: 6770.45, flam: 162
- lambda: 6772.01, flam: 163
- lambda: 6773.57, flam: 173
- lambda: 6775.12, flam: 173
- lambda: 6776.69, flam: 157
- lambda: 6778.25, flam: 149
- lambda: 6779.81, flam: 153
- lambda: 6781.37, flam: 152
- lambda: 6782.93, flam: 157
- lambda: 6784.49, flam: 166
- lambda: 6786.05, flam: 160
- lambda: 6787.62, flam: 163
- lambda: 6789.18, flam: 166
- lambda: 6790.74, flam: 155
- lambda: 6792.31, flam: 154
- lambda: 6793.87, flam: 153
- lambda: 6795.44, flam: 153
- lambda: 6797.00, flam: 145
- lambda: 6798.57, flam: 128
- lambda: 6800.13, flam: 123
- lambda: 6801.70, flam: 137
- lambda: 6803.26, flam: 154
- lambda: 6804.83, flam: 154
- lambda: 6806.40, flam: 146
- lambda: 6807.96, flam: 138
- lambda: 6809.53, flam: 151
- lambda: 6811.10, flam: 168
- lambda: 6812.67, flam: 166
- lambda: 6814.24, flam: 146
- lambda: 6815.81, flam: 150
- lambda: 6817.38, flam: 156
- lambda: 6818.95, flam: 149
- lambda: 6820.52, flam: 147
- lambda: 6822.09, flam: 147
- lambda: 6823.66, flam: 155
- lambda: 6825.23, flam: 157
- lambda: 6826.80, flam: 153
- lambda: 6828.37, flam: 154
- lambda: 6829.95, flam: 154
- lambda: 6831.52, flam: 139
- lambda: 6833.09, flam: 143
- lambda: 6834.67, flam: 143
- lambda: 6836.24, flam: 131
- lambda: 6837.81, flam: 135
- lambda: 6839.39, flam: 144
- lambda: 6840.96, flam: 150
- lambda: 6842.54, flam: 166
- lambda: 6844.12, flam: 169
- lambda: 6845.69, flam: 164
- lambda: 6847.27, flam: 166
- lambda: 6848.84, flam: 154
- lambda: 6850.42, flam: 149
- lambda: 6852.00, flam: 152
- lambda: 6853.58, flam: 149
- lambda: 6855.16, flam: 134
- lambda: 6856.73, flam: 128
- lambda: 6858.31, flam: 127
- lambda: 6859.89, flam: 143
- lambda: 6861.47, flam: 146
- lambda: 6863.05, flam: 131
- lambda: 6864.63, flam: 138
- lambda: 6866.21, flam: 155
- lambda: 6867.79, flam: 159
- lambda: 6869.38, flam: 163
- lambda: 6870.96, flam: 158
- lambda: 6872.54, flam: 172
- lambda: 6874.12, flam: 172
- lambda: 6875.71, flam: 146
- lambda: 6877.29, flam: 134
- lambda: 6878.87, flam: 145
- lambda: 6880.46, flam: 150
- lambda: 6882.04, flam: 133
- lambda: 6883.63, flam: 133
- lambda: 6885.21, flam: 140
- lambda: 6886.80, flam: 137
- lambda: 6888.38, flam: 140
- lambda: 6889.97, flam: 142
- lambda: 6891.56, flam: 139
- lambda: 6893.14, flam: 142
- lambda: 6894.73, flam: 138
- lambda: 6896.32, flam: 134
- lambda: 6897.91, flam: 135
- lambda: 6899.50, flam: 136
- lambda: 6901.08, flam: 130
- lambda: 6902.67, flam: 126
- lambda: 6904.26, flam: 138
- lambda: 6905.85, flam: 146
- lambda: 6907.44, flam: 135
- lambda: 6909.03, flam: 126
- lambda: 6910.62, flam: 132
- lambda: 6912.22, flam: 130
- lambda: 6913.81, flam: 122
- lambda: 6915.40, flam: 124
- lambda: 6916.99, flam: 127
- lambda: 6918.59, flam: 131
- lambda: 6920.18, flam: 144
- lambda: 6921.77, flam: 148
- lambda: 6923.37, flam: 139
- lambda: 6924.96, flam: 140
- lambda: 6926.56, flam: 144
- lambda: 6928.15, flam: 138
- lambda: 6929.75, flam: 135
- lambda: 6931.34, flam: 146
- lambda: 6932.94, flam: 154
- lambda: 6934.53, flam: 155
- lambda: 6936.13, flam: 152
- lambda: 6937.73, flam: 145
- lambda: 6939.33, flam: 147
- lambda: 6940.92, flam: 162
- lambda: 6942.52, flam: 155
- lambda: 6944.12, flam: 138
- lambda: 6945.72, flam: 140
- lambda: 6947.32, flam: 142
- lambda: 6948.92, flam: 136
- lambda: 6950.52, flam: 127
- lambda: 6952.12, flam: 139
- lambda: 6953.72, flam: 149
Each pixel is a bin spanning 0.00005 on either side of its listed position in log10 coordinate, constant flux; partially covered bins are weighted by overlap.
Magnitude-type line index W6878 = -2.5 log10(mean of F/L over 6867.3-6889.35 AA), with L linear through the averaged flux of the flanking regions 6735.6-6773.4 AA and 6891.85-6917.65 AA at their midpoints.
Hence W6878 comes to -0.09 mag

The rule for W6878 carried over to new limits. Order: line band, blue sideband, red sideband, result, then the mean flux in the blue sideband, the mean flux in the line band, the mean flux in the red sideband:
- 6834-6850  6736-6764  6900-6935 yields -0.06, 152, 152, 137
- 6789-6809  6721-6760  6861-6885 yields 0.02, 150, 146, 149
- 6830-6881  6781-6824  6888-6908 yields -0.04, 151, 149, 137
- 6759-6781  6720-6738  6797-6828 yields -0.08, 150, 161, 149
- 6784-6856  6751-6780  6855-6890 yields 0.00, 157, 151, 145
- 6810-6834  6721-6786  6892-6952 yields -0.03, 154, 152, 139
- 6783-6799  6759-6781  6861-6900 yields 0.02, 161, 155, 145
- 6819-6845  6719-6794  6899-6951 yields -0.01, 155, 149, 139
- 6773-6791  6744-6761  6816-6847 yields -0.08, 149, 160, 151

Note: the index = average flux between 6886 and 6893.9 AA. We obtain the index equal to 140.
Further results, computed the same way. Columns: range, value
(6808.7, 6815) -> 157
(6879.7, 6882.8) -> 142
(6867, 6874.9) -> 165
